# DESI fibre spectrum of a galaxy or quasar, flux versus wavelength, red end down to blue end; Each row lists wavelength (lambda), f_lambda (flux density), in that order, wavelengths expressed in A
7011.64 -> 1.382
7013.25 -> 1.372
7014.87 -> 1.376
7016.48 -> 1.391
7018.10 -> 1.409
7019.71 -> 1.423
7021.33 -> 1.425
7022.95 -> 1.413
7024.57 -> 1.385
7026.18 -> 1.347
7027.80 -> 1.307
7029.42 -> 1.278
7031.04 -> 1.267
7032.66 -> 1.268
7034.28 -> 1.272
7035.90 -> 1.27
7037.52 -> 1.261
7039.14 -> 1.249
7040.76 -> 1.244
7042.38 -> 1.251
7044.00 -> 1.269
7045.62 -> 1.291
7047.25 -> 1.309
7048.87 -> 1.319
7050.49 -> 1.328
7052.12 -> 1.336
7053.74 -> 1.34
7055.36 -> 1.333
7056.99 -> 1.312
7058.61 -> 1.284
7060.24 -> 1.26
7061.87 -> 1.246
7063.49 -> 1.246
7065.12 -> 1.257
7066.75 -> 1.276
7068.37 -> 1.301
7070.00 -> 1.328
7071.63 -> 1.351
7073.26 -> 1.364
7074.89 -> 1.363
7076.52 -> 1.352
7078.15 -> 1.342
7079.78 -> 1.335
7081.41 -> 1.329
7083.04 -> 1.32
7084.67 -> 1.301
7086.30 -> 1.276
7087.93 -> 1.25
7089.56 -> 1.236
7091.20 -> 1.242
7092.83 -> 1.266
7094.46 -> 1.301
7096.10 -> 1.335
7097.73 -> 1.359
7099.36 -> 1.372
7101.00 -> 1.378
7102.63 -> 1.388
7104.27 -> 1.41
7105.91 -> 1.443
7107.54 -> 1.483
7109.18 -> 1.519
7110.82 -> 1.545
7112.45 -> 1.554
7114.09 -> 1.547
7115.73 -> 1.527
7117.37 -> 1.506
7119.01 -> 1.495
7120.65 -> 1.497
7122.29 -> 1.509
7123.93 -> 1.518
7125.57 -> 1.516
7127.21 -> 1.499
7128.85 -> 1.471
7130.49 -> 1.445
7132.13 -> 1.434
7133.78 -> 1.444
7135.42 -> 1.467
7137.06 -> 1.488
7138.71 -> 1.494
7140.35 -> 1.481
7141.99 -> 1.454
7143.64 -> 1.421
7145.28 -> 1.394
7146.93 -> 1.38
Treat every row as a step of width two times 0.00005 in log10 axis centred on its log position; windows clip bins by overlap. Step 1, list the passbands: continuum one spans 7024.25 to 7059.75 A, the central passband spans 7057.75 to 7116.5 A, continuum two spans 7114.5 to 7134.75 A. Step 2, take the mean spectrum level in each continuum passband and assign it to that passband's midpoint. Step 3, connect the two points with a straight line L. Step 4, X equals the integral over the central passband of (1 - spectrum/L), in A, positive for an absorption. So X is 2.1 A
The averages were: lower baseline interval 1.29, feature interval 1.35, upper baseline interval 1.49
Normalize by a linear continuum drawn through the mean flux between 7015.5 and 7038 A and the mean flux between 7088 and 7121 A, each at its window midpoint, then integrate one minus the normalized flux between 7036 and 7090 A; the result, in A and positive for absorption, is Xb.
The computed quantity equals 3.0 A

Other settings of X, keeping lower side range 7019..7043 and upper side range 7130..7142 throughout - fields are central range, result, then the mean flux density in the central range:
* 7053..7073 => 0.90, 1.3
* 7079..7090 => 0.75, 1.3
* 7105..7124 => -1.03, 1.51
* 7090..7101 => 0.71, 1.31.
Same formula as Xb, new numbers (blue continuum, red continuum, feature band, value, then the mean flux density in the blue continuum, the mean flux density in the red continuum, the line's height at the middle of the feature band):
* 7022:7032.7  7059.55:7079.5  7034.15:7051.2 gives 0.5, 1.33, 1.31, 1.32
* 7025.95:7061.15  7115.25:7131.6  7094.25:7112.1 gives 0.3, 1.29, 1.5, 1.44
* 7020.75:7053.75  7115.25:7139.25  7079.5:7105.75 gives 1.8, 1.3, 1.49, 1.42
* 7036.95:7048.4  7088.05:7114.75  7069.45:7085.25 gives 0.0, 1.27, 1.39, 1.34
